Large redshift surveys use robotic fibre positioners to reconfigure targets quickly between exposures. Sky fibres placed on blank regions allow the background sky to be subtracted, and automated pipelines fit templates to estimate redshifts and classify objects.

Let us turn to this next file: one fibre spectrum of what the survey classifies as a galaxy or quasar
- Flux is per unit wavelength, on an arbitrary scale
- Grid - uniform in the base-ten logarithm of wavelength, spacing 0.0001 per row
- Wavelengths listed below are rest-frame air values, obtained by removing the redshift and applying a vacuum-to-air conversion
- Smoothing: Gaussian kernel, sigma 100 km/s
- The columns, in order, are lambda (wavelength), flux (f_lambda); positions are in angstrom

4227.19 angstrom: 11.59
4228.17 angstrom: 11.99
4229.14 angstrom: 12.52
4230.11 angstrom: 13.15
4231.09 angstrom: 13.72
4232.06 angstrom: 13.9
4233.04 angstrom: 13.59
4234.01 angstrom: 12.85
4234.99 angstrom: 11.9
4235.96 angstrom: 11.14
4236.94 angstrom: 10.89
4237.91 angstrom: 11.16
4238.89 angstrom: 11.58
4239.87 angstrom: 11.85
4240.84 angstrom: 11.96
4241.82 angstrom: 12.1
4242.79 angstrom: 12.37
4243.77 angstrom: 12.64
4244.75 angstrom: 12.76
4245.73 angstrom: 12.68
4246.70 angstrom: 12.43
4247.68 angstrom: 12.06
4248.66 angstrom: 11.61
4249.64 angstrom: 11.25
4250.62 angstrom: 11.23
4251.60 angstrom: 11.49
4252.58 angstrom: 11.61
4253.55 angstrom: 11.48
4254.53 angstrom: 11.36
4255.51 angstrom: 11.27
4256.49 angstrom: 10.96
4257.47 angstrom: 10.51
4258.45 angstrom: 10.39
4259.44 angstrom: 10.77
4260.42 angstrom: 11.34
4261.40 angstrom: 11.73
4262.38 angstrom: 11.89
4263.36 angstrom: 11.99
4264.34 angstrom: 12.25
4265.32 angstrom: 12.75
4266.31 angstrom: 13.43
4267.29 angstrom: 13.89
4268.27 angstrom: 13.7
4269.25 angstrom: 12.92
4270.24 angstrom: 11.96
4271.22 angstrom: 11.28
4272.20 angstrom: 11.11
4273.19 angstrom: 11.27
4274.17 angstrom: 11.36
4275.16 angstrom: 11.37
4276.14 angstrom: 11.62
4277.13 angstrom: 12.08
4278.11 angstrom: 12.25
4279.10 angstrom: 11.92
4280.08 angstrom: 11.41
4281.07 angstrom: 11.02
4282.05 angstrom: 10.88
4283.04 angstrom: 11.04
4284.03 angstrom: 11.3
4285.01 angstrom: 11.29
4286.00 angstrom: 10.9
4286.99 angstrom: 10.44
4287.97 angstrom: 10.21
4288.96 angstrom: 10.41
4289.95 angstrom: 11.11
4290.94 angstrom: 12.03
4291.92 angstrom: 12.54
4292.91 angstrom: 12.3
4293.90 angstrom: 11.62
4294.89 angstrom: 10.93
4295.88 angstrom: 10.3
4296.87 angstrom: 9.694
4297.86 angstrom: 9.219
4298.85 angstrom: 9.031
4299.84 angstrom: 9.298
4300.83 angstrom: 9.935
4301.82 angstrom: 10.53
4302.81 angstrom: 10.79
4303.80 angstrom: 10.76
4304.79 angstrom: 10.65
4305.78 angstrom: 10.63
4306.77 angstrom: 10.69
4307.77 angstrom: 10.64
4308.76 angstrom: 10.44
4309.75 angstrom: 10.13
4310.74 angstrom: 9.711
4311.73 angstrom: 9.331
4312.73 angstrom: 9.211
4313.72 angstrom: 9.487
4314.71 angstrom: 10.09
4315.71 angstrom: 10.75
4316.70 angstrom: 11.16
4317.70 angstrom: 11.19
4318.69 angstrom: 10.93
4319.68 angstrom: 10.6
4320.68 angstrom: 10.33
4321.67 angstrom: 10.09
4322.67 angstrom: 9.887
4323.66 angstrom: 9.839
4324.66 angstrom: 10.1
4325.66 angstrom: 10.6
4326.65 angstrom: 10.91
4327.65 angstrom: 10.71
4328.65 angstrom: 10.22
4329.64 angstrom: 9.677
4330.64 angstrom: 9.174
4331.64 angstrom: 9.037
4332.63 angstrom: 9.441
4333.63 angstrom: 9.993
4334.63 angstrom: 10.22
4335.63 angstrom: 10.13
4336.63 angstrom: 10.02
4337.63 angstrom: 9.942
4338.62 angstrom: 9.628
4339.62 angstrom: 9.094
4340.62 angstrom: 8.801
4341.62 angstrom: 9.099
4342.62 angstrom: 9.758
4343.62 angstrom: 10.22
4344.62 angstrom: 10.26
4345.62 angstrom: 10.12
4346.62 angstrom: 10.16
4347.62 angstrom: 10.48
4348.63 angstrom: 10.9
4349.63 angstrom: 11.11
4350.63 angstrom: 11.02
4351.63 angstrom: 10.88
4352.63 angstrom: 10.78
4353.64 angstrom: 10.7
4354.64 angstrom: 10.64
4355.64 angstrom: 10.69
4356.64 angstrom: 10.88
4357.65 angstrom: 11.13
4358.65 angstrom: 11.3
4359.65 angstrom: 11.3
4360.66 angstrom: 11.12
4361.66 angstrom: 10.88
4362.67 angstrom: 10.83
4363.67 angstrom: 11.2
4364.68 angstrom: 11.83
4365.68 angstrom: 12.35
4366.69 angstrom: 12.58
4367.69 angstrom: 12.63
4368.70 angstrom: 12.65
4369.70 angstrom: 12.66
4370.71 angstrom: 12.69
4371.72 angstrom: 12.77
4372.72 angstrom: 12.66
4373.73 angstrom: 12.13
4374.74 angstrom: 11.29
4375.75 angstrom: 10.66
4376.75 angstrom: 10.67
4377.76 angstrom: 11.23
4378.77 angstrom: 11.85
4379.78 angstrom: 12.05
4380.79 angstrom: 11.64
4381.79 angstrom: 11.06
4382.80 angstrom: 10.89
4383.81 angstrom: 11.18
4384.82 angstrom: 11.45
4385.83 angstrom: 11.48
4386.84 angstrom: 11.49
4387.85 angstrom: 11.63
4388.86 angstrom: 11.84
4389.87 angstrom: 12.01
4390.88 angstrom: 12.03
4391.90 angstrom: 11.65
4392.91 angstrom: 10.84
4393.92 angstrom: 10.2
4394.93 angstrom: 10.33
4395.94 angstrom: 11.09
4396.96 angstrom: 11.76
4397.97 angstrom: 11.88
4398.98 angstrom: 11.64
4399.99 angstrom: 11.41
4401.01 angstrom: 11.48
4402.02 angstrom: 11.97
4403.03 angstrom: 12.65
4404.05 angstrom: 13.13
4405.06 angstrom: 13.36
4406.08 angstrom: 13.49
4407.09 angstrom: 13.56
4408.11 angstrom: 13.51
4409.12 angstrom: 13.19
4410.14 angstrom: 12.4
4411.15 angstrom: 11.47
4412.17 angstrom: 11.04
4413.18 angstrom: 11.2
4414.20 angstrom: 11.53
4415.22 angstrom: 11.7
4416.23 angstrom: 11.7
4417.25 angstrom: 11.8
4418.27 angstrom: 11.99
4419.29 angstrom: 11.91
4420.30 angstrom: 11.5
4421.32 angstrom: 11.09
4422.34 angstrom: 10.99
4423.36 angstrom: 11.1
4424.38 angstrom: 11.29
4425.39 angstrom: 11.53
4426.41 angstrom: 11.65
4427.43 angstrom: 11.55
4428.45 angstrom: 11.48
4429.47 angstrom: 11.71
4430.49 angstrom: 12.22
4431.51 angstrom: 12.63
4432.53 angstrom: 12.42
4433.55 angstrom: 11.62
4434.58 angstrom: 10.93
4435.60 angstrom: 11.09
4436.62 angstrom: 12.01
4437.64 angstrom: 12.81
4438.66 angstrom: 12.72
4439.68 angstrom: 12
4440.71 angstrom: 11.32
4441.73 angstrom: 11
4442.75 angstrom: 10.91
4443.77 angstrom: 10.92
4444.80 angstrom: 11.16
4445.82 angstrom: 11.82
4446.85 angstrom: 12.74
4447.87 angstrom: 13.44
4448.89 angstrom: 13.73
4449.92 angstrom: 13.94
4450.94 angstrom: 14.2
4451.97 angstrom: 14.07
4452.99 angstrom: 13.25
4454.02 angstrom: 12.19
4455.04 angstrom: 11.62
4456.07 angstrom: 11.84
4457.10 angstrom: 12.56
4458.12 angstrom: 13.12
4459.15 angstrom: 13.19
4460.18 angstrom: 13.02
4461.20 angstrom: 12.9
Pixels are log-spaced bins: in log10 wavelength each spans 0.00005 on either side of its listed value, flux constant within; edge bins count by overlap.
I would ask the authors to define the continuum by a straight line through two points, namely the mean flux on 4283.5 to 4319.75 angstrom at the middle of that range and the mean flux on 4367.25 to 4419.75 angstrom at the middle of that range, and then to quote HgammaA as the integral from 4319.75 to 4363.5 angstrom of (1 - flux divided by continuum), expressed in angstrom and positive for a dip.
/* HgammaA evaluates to 3.3 angstrom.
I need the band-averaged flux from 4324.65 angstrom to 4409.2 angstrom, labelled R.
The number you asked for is 11.2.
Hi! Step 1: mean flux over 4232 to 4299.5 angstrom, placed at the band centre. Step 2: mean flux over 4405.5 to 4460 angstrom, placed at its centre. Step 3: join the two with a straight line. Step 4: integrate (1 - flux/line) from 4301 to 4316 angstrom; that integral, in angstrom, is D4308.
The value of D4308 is 1.9 angstrom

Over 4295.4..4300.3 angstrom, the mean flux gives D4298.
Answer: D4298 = 9.5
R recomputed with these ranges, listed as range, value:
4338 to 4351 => 10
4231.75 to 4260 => 11.8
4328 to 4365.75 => 10.4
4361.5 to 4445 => 11.8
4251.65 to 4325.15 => 11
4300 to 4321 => 10.4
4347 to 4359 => 10.9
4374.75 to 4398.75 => 11.3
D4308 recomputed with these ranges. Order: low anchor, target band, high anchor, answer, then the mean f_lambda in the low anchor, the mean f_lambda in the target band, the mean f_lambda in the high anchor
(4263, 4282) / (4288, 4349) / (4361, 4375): 9.24 angstrom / 12.1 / 10.2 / 12.1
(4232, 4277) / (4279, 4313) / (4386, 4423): 3.55 angstrom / 11.9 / 10.6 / 11.8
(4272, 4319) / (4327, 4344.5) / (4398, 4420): 2.38 angstrom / 10.8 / 9.74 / 12.2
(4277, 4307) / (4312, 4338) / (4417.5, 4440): 2.20 angstrom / 10.9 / 10.1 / 11.7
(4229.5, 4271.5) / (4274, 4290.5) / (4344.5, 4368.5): 0.78 angstrom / 12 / 11.2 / 11.1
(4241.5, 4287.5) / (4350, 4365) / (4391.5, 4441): 1.00 angstrom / 11.7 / 11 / 11.8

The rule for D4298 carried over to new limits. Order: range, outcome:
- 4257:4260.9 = 10.7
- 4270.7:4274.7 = 11.3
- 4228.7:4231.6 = 13.2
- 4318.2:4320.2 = 10.8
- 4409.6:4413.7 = 11.5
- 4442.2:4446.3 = 11.2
